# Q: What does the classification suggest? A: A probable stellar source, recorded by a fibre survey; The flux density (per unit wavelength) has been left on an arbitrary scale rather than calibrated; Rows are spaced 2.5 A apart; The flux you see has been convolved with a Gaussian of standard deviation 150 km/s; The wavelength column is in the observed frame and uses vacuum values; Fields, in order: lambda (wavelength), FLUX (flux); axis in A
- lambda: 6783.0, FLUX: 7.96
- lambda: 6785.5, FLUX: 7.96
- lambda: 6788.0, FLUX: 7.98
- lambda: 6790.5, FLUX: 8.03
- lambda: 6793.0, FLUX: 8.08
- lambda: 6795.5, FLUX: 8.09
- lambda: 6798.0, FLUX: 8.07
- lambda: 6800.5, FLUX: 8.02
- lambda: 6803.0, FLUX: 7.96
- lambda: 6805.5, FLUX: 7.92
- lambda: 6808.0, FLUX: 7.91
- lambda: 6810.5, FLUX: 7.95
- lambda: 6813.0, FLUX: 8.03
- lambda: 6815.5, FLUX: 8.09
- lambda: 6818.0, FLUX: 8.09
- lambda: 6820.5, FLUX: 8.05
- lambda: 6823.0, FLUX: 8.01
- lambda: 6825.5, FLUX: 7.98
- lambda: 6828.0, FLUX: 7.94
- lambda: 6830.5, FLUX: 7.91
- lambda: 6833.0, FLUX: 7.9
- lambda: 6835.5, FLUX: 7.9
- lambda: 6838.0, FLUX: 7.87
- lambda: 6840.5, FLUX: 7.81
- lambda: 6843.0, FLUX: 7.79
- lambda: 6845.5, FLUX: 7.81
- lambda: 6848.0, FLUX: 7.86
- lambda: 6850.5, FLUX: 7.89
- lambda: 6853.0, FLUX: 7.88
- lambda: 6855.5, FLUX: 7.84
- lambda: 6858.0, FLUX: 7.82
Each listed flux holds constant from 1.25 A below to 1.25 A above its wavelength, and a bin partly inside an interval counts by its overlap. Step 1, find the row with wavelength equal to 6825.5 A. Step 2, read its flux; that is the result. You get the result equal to 7.98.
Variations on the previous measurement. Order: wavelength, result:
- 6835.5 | 7.9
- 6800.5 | 8.02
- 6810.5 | 7.95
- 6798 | 8.07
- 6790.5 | 8.03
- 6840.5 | 7.81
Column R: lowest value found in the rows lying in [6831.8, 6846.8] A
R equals 7.79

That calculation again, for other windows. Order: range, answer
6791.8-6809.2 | 7.91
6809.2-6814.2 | 7.95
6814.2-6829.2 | 7.94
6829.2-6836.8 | 7.9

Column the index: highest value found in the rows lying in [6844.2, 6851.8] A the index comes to 7.89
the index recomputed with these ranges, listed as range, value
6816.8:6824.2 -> 8.09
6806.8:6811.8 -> 7.95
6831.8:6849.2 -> 7.9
